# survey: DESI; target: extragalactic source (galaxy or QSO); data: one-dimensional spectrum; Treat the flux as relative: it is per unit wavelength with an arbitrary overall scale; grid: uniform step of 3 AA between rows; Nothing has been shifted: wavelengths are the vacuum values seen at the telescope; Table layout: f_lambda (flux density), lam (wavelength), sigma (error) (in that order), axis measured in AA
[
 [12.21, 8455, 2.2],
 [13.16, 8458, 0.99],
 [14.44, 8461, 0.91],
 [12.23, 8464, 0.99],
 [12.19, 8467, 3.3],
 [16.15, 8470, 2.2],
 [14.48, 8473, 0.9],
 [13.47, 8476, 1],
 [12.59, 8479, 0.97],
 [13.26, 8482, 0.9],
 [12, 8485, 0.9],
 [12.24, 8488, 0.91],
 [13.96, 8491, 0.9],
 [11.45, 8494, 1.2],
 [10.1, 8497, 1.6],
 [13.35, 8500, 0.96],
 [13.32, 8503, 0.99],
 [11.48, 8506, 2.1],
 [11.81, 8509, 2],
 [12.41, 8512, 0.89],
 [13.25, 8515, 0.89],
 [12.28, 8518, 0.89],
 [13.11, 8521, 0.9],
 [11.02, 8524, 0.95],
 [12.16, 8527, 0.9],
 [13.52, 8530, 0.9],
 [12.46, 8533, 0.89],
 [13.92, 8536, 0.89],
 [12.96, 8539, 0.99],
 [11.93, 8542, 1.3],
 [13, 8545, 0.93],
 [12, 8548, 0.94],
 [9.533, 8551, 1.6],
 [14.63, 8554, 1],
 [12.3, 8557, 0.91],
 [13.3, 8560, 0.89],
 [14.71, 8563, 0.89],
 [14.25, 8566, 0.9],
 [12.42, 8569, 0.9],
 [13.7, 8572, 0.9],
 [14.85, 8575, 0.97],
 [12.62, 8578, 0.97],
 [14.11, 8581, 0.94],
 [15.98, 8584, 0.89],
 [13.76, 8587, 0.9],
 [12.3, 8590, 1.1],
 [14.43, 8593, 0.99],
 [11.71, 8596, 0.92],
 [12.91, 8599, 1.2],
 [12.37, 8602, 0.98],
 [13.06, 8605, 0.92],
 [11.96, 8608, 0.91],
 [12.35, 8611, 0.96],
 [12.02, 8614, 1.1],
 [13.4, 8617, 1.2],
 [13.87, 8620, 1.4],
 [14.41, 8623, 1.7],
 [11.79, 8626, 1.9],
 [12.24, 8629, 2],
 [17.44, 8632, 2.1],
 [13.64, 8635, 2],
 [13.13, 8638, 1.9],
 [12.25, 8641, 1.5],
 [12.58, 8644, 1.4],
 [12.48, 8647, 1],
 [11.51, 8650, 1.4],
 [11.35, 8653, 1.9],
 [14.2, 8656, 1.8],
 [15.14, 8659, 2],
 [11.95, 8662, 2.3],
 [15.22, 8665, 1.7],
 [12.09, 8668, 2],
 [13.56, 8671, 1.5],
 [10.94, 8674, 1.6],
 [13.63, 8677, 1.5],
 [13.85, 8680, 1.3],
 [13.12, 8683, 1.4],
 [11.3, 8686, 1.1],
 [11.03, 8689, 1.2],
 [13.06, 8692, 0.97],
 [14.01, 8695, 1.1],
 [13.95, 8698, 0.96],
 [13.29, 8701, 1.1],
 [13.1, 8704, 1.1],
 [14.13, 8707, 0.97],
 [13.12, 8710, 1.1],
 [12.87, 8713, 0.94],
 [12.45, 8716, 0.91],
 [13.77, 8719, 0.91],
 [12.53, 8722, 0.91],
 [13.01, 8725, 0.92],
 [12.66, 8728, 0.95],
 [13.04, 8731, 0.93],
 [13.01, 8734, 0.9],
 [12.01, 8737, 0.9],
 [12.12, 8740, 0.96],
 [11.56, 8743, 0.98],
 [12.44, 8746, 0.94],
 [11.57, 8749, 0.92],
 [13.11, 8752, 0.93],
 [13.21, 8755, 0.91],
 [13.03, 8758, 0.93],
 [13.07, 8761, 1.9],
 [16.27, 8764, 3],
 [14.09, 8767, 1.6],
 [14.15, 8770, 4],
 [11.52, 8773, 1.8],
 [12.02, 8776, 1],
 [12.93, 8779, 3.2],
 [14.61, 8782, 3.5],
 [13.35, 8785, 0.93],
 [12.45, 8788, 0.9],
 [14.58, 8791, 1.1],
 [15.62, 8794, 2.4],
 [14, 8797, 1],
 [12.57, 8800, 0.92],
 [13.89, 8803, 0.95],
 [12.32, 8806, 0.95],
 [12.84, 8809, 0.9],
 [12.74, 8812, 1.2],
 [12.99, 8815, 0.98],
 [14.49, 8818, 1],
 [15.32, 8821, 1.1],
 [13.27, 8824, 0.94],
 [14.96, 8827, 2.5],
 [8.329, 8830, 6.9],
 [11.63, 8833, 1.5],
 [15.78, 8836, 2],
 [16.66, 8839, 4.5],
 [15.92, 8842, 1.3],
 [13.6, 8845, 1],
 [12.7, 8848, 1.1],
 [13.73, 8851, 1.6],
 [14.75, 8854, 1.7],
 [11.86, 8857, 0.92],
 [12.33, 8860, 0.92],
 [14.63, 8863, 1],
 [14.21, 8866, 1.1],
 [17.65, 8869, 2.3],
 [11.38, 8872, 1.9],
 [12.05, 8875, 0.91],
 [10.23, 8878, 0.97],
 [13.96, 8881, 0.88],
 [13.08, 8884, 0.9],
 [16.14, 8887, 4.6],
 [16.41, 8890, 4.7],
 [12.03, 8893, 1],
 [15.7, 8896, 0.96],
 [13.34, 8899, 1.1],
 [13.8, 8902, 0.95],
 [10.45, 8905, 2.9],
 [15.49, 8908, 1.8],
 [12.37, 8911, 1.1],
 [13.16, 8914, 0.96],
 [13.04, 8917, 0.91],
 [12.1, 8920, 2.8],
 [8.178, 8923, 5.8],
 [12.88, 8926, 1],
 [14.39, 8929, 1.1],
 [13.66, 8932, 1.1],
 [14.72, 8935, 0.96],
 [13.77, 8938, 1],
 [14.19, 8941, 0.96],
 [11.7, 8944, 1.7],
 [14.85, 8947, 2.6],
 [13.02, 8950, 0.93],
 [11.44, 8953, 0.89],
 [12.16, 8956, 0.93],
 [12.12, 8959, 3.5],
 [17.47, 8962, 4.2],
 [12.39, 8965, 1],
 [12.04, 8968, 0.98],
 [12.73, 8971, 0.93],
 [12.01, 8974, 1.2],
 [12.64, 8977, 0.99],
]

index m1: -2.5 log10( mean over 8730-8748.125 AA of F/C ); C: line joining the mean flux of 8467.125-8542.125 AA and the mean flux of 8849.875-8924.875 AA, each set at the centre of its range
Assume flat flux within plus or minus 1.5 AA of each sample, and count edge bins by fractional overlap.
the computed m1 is 0.065 mag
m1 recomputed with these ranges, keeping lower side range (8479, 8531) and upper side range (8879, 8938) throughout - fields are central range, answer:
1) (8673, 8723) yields -0.009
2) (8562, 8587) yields -0.121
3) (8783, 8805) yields -0.053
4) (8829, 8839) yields 0.034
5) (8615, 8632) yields -0.067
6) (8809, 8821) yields -0.033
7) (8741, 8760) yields 0.044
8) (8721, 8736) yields 0.010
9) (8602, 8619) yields 0.006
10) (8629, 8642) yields -0.102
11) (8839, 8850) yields -0.092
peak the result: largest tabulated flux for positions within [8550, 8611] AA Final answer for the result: 15.98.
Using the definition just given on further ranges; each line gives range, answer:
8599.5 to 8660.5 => 17.44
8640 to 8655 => 12.58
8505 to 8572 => 14.71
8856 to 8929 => 17.65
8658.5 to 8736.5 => 15.22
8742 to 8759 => 13.21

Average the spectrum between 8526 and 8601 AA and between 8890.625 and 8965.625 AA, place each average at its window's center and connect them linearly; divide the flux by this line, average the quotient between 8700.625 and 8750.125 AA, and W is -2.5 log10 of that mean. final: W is 0.04 mag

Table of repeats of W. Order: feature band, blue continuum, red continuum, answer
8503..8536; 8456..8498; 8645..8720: 0.05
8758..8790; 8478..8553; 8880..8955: -0.04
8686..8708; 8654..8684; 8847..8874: 0.03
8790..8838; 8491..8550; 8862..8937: -0.02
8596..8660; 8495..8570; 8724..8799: -0.01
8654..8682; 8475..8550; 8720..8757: -0.07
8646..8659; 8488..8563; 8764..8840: 0.02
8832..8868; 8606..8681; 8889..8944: -0.07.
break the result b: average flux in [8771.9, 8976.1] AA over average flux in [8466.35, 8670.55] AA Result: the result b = 1.03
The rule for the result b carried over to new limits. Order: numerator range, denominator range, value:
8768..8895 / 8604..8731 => 1.04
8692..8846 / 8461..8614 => 1.03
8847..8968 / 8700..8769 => 1.02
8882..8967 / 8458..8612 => 1.03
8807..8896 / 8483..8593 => 1.06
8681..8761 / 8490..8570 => 1.02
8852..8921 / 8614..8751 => 1.04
